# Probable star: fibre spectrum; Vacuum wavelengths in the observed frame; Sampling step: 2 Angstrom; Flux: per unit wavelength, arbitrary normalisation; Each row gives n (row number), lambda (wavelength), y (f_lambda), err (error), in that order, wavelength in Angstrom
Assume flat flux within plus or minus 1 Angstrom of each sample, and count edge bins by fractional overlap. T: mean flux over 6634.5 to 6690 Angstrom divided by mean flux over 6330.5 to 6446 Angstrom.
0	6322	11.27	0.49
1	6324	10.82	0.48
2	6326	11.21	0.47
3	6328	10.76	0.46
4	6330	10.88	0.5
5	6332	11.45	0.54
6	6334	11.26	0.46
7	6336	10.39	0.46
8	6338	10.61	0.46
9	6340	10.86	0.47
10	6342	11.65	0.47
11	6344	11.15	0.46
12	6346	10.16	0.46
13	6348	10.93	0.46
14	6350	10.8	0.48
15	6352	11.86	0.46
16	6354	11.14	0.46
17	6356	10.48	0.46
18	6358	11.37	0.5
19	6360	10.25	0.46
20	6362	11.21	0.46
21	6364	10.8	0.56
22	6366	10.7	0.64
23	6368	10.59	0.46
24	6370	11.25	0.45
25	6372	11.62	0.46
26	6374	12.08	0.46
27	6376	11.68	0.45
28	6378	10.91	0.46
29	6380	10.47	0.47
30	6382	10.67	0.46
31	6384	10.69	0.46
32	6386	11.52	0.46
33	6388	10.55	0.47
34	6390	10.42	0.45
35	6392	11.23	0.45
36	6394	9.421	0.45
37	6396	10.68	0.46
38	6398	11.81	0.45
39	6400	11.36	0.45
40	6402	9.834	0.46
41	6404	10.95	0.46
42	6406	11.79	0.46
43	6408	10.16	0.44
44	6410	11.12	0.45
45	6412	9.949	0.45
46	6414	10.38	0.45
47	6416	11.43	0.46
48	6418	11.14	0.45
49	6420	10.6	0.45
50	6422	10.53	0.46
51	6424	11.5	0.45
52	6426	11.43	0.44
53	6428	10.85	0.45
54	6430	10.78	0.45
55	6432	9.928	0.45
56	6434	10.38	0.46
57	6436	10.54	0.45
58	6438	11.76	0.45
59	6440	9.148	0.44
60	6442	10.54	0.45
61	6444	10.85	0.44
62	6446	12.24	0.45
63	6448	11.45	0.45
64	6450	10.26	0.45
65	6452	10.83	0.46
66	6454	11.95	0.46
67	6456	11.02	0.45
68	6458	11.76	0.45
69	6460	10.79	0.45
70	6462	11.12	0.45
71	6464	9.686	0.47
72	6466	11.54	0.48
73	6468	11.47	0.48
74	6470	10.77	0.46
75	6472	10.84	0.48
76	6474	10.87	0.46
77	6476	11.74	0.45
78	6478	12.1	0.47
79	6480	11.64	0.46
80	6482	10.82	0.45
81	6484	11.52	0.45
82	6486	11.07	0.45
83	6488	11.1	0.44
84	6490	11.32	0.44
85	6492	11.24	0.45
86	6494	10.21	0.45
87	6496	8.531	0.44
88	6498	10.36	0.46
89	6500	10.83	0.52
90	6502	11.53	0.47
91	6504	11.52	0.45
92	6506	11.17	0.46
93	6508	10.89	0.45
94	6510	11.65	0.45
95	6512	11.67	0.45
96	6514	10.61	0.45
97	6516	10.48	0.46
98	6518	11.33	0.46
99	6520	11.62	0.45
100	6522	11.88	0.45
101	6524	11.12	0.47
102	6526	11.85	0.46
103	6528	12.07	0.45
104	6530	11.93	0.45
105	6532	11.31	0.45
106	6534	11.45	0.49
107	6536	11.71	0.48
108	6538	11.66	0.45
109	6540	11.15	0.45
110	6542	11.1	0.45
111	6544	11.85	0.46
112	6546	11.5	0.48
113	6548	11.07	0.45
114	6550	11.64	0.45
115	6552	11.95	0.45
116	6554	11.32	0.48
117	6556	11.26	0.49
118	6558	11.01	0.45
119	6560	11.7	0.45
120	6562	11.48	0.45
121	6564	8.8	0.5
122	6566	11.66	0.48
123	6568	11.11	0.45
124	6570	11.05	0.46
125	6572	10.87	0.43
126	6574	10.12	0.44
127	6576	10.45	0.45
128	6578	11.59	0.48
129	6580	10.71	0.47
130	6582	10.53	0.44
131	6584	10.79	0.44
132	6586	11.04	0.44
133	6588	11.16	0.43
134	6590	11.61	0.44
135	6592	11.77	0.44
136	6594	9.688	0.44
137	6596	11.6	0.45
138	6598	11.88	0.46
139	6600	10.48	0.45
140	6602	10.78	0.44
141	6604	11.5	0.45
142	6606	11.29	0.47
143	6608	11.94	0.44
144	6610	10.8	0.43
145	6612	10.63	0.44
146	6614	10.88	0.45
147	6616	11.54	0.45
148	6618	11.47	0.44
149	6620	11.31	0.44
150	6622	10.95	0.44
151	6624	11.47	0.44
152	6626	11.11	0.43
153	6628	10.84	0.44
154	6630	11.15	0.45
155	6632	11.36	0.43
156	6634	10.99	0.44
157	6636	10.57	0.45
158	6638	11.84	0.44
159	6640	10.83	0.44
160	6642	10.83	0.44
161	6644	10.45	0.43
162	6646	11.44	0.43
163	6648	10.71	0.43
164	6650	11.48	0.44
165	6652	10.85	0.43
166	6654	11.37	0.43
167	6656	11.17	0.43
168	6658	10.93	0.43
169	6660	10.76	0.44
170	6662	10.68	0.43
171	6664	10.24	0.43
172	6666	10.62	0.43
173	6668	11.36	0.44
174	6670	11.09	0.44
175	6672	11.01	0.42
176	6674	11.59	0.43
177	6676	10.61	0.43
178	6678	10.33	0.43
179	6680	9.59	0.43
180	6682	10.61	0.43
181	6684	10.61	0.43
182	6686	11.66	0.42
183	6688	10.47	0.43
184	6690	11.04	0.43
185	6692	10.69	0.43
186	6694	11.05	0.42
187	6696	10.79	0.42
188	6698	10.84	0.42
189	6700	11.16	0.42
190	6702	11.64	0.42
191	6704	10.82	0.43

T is 1.0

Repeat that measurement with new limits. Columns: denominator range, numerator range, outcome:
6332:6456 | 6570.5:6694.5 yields 1.01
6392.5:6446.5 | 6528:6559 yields 1.07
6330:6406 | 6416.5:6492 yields 1.01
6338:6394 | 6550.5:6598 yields 1.01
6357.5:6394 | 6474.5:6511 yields 1.01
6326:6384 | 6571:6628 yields 1.01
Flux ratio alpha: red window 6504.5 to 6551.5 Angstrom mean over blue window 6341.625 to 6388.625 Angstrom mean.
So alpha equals 1.04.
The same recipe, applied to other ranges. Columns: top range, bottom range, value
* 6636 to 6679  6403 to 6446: 1.02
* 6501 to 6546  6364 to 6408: 1.05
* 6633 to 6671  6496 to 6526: 0.99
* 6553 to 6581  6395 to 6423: 1.01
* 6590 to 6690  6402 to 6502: 1.01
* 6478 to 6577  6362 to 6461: 1.02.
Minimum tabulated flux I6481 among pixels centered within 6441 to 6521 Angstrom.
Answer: 8.531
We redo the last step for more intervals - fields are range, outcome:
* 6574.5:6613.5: 9.688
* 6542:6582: 8.8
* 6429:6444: 9.148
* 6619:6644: 10.45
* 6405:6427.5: 9.949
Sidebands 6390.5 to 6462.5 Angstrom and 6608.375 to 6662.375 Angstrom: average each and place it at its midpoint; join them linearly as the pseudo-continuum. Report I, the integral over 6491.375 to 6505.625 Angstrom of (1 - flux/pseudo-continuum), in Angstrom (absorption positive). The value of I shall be 0.43 Angstrom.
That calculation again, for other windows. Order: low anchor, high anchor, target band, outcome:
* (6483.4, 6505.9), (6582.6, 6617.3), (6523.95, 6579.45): -1.4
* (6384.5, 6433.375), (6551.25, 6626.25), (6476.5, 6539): -1.6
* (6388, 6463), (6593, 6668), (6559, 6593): 0.1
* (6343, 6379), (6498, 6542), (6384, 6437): 1.8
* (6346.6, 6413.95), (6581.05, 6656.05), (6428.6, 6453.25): 0.5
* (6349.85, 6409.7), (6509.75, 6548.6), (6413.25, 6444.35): 1.0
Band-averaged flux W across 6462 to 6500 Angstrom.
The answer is 10.9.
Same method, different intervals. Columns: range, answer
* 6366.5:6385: 11.1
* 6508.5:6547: 11.5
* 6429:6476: 10.9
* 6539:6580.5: 11.1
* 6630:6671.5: 11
